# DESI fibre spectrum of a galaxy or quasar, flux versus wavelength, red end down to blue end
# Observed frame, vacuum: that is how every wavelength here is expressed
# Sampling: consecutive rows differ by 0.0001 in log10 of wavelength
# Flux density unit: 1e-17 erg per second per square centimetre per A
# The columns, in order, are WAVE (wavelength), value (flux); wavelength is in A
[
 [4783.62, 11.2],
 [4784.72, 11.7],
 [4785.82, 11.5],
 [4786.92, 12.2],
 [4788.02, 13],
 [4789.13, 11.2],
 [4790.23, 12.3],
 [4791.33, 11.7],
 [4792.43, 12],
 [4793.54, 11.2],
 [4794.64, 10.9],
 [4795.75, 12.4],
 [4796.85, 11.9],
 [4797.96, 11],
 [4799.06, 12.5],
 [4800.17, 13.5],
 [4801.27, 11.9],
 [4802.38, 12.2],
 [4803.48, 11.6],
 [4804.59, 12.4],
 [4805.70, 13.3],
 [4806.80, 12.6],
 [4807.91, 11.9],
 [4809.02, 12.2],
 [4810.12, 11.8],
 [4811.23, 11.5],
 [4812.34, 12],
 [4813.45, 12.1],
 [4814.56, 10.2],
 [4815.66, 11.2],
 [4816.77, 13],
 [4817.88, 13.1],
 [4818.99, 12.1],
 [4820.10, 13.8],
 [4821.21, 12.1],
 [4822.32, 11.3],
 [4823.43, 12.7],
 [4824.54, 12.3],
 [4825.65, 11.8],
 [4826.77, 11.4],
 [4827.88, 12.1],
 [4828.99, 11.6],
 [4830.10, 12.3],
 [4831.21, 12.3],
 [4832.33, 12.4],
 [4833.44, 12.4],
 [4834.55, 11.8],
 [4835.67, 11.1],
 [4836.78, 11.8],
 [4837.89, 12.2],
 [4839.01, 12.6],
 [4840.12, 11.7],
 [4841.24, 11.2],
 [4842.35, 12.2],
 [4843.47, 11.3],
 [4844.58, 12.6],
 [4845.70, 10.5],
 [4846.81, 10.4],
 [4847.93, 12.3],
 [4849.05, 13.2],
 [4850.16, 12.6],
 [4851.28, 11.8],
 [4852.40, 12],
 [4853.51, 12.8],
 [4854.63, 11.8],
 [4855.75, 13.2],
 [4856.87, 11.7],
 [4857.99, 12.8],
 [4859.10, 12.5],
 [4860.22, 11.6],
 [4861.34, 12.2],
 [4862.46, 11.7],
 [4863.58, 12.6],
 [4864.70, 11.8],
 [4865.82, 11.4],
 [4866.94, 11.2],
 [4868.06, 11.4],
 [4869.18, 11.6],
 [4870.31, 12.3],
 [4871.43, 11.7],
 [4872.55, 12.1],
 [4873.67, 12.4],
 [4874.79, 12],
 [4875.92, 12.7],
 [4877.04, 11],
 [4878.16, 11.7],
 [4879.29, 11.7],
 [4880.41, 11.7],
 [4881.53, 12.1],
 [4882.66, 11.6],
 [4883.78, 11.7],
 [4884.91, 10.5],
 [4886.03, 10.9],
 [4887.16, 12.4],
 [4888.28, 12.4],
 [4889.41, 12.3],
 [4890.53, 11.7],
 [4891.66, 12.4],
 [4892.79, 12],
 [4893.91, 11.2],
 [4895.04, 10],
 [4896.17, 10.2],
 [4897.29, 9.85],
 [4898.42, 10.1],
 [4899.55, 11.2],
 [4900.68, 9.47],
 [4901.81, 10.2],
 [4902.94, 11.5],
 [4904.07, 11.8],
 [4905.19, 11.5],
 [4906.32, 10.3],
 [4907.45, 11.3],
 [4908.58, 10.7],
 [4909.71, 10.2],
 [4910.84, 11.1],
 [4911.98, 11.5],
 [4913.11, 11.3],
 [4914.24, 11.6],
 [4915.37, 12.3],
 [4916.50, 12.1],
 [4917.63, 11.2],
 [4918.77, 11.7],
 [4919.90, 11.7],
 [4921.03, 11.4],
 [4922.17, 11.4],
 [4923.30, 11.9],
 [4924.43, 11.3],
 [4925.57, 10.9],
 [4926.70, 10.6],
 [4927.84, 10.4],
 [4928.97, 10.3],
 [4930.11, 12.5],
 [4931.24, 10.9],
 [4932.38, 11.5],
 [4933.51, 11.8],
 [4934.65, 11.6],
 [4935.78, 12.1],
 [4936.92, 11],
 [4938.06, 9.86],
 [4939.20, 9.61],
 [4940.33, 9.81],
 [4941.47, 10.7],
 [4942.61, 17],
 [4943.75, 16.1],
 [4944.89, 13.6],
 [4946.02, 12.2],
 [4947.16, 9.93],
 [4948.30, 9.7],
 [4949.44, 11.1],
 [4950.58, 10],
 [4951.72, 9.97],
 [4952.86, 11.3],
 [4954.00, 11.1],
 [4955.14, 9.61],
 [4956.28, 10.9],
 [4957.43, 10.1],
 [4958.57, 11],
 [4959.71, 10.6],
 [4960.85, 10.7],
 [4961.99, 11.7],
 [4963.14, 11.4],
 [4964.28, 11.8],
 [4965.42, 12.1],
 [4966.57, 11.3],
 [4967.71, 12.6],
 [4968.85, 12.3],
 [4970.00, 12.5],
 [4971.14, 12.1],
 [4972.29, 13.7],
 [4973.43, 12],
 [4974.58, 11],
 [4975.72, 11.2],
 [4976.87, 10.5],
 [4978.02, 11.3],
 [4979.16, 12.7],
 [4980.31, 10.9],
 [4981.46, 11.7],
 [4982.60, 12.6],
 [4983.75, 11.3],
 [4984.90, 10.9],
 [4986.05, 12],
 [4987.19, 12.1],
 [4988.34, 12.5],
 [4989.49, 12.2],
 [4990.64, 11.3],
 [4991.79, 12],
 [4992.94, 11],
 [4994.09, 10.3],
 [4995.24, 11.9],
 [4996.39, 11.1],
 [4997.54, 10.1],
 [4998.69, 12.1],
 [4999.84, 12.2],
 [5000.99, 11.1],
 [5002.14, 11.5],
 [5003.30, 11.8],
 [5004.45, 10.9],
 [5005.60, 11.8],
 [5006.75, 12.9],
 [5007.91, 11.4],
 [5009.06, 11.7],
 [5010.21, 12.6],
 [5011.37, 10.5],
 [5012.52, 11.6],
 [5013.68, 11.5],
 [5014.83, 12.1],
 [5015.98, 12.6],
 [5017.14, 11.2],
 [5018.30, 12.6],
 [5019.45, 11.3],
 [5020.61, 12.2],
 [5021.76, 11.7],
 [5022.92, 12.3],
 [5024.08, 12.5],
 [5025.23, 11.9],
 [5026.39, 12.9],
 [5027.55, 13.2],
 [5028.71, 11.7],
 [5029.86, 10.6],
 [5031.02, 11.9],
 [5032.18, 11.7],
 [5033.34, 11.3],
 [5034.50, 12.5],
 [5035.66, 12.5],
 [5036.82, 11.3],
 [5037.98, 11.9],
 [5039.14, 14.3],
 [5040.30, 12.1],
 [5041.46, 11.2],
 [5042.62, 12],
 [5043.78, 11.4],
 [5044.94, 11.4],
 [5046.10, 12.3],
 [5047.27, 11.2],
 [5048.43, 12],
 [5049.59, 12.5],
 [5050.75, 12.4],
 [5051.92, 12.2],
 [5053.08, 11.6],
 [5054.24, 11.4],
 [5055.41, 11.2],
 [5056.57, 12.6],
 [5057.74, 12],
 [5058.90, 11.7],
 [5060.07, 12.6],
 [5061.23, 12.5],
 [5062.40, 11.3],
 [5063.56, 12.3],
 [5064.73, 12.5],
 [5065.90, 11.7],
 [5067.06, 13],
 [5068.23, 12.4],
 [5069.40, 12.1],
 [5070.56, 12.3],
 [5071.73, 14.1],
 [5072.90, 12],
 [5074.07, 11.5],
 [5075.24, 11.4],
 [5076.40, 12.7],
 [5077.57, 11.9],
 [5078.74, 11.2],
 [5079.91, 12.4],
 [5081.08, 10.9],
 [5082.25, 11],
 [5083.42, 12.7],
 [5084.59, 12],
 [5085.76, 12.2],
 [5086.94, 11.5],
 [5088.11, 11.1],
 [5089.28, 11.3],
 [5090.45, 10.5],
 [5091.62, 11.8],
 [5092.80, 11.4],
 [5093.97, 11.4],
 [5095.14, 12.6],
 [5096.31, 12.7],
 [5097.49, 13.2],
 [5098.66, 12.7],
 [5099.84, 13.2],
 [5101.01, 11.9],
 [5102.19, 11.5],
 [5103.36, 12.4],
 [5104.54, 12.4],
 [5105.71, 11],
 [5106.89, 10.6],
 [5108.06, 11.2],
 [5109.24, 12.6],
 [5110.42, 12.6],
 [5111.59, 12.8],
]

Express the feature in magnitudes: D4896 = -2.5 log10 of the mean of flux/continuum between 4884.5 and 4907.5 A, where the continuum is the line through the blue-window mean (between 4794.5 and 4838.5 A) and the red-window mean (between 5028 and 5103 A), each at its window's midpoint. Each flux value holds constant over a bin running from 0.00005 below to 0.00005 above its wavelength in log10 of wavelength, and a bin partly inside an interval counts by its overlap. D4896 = 0.09 mag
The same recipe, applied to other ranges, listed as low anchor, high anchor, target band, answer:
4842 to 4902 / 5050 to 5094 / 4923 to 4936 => 0.044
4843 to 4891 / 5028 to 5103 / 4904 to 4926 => 0.053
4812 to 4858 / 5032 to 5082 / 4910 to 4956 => 0.060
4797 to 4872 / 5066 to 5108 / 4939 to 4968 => 0.056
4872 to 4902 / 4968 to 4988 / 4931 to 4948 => -0.017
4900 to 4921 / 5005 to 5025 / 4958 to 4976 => -0.016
